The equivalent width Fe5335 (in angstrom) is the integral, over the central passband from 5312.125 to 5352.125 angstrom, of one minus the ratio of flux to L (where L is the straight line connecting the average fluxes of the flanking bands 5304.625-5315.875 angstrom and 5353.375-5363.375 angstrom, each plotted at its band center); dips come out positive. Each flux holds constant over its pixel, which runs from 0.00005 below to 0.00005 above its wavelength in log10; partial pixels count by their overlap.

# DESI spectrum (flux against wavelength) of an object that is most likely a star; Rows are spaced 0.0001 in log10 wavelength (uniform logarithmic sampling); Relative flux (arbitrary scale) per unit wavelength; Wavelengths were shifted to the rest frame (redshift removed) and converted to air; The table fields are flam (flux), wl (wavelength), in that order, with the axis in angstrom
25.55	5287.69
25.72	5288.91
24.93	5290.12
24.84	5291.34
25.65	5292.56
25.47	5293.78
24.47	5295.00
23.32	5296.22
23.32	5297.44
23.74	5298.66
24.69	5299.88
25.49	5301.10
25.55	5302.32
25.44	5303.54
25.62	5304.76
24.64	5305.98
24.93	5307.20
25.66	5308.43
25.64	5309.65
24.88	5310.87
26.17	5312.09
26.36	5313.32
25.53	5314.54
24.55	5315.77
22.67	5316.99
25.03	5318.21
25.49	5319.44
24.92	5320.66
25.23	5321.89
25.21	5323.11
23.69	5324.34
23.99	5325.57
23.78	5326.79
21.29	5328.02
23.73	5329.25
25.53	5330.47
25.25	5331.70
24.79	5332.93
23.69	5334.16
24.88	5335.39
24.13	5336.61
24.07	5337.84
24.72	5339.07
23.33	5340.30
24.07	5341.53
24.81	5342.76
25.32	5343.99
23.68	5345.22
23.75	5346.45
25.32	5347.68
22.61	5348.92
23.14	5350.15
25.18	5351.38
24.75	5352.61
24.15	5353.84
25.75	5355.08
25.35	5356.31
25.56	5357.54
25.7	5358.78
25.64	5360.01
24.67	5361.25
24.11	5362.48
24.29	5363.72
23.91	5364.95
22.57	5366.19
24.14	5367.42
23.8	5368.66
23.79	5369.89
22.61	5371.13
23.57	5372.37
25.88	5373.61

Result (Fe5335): 1.4 angstrom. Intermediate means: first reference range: 25.4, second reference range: 25.1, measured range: 24.4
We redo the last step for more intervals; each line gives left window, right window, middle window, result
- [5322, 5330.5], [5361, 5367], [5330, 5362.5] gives -1.0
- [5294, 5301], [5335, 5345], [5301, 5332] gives -0.8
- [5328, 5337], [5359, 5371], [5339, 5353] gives 0.0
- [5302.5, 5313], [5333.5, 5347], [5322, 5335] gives 0.3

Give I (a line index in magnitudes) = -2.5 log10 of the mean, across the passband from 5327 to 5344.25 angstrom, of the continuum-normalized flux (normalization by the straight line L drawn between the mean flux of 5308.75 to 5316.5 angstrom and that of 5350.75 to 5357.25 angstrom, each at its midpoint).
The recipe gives 0.05 mag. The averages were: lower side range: 25.5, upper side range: 25.1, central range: 24.2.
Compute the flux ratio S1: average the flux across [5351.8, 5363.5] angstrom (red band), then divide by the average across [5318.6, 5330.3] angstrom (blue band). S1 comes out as 1.03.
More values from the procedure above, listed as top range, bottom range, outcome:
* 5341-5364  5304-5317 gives 0.97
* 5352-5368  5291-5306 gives 0.99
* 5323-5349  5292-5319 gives 0.97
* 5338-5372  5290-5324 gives 0.97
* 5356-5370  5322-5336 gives 1.01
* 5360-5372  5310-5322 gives 0.95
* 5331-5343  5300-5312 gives 0.96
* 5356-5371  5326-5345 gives 1.01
